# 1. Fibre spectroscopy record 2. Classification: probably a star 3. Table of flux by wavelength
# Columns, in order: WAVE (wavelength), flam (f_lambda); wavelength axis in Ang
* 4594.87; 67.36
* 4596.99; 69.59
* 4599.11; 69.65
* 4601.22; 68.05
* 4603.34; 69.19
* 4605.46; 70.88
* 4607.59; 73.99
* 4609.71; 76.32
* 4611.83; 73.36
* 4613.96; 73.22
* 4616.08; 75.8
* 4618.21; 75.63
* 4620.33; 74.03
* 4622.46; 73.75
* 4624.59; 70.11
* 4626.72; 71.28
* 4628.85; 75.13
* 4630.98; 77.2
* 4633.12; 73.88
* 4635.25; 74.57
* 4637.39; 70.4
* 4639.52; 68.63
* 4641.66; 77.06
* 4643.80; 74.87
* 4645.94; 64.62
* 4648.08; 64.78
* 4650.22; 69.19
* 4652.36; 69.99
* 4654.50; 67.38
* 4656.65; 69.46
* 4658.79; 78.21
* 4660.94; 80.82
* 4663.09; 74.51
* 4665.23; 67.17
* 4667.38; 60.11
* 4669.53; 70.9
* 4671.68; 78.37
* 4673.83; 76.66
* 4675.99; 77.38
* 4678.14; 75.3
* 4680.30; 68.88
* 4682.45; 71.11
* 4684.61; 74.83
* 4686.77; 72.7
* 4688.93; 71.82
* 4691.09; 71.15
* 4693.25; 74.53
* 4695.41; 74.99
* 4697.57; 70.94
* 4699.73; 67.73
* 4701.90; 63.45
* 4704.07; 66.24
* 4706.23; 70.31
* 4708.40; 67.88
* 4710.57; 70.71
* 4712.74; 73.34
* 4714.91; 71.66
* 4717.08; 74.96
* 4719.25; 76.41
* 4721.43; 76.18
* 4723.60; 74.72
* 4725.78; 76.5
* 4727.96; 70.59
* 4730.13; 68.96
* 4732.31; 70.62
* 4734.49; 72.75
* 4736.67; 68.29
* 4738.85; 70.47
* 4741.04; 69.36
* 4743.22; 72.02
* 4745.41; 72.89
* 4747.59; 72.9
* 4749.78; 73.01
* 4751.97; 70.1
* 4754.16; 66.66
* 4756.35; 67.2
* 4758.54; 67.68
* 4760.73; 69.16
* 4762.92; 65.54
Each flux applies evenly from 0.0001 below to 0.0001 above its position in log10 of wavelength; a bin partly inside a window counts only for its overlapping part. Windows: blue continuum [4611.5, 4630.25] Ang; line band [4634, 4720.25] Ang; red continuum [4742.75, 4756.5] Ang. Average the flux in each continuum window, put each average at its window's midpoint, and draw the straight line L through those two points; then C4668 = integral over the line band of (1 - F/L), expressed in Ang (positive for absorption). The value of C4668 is 1.0 Ang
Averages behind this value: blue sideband 73.7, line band 71.6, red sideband 70.8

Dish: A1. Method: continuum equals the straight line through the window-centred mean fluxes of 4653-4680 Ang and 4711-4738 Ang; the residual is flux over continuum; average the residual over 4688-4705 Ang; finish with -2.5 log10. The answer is 0.04 mag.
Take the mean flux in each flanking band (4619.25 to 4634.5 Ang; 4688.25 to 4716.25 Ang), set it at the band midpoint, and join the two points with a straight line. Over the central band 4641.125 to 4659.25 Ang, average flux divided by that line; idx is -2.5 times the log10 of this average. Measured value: 0.04 mag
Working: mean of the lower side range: 73.7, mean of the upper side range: 70.4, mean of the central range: 70.2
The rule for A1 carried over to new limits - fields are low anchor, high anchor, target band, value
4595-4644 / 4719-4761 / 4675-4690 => -0.017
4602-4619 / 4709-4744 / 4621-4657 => 0.027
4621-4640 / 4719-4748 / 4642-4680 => 0.014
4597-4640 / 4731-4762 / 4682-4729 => -0.014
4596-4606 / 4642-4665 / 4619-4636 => -0.050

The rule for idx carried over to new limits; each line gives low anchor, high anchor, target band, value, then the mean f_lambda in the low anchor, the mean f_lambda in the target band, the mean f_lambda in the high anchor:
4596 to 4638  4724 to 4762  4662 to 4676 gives 0.00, 72.8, 71.8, 70.6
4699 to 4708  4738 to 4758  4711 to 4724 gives -0.10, 66.9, 74.4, 70.4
